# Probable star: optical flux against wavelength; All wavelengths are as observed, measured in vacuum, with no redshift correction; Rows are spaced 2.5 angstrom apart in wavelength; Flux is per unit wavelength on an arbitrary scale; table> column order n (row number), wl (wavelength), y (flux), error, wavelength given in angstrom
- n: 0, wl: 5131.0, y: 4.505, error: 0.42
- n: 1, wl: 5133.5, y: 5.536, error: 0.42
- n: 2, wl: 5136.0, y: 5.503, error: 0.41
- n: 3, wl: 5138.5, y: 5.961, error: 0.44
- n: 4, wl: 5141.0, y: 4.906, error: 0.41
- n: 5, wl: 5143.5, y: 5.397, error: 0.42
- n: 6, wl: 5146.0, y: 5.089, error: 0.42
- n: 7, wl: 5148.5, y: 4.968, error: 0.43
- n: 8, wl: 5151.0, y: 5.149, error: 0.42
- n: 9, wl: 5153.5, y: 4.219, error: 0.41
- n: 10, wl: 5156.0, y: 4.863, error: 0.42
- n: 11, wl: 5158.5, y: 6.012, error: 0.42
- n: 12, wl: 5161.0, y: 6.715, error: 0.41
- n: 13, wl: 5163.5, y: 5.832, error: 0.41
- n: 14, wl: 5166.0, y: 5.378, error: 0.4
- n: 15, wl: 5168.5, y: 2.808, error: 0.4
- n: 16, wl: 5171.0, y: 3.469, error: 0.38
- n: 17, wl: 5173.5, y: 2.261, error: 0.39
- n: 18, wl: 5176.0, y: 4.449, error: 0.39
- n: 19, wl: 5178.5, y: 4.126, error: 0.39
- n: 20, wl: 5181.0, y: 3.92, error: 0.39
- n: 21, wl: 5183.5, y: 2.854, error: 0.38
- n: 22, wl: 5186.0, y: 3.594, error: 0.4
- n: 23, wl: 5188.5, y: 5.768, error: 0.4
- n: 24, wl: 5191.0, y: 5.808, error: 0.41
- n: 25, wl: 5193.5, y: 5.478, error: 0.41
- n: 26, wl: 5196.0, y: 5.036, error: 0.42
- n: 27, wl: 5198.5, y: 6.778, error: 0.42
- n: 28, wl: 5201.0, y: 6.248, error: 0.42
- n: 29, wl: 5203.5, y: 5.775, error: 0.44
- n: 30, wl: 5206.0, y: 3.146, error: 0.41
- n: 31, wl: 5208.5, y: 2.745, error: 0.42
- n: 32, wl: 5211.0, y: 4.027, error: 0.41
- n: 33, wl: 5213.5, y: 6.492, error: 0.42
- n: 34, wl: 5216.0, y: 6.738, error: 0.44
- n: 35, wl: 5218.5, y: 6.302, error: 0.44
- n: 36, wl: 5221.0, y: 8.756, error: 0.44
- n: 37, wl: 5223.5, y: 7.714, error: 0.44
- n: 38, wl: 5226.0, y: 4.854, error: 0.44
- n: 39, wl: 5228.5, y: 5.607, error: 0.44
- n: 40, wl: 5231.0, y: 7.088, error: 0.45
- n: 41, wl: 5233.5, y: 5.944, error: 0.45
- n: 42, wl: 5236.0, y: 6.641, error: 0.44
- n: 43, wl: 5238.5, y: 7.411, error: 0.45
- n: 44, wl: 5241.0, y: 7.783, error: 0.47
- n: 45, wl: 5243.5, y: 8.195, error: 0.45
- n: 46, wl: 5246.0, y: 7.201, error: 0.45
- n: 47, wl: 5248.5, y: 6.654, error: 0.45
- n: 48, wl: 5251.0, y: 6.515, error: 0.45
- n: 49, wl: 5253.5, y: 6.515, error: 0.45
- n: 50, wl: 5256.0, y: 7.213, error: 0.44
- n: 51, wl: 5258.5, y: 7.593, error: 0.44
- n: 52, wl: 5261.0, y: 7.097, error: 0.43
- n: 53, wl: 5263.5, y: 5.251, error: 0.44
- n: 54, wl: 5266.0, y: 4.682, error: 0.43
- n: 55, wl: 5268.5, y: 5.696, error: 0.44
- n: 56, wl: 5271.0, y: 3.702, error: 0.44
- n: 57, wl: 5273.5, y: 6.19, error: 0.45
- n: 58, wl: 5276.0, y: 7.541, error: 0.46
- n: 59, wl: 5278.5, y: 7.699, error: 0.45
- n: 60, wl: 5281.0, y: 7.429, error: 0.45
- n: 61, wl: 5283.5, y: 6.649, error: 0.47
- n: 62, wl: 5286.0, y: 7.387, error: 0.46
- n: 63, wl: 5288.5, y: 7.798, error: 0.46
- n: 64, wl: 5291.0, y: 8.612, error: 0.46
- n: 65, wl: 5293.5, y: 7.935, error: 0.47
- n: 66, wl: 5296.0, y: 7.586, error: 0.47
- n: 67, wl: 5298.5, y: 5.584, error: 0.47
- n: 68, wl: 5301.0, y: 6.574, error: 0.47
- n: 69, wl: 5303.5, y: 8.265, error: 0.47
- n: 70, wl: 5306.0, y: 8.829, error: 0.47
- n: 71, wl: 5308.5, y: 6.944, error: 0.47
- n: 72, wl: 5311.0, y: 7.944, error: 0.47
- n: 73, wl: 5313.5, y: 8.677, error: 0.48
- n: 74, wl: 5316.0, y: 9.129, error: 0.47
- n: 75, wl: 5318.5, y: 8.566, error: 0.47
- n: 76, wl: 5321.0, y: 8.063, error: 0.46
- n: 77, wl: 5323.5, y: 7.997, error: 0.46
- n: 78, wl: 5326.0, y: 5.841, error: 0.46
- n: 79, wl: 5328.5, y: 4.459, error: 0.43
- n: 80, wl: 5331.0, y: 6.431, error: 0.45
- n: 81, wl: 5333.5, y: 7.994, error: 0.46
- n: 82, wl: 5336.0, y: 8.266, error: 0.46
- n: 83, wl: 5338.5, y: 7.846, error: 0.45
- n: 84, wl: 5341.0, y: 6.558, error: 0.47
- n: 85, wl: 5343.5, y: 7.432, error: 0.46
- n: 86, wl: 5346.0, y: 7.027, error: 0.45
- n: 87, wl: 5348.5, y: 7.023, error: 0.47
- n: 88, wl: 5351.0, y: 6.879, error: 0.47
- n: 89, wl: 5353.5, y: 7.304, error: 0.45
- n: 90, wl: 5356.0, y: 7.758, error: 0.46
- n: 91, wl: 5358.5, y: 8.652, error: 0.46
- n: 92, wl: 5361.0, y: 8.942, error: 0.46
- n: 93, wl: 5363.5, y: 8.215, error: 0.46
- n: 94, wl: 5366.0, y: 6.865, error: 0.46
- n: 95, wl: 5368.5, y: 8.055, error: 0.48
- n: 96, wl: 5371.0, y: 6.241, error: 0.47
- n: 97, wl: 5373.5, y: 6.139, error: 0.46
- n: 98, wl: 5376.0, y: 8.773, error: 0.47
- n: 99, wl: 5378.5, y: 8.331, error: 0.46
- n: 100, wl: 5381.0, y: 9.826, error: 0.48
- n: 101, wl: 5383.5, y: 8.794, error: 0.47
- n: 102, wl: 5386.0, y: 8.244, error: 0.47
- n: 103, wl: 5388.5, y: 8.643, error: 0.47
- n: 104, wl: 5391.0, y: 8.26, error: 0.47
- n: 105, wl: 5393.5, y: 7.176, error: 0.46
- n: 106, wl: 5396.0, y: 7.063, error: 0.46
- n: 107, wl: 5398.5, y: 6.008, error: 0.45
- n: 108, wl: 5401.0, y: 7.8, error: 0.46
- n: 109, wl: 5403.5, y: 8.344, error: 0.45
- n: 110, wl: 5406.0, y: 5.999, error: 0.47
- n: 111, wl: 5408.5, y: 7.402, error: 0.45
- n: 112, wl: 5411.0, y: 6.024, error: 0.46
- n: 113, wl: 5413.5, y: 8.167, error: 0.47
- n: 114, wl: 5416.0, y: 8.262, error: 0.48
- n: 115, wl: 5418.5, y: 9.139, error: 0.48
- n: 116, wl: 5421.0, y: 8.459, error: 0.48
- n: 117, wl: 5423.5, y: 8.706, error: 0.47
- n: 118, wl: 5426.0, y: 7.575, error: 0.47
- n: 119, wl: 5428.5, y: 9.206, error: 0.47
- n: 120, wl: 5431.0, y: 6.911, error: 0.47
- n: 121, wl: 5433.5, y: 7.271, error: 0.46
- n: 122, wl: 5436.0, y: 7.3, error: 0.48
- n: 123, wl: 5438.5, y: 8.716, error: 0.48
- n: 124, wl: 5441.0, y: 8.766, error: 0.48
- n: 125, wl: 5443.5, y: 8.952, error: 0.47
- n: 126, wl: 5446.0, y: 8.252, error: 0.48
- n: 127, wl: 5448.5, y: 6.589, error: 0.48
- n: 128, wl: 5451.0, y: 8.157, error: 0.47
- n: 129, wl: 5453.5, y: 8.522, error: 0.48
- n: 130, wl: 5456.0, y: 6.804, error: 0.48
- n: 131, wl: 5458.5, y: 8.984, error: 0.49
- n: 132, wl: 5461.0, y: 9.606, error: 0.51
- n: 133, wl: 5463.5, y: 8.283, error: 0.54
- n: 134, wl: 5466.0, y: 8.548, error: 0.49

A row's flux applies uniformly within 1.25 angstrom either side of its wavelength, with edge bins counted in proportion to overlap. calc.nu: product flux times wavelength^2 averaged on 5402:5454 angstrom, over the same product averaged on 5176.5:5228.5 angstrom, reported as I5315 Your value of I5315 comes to 1.63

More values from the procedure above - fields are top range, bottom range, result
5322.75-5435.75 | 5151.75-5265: 1.43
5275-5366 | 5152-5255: 1.42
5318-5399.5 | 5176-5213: 1.71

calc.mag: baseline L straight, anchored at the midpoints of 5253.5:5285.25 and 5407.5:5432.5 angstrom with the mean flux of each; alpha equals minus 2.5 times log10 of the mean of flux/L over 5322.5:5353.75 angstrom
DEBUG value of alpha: 0.023 mag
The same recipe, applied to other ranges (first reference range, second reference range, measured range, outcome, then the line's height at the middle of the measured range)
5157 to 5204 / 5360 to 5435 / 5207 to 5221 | -0.04 mag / 5.3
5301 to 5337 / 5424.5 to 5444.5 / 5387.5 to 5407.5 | 0.08 mag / 7.94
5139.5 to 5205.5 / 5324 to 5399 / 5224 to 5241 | -0.13 mag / 5.71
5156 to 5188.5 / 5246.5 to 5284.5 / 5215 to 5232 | -0.22 mag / 5.51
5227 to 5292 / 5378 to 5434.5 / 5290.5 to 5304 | -0.04 mag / 7.05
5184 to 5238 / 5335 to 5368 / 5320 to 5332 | 0.11 mag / 7.26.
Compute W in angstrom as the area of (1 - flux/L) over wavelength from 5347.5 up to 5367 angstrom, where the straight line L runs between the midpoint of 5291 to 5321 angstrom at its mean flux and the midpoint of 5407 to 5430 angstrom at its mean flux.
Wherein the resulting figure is 0.6 angstrom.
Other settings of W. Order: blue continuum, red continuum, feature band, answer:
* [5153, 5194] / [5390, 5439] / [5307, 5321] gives -4.11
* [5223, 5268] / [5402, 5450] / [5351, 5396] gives -2.54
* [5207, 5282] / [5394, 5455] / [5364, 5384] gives -1.17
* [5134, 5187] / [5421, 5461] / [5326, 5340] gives -0.21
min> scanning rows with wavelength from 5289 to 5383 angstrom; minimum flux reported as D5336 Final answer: 4.459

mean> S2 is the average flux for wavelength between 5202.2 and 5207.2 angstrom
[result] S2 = 4.49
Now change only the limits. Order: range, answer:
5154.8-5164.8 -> 5.86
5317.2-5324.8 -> 8.2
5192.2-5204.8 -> 5.85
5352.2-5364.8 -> 8.16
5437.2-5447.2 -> 8.67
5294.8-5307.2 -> 7.36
